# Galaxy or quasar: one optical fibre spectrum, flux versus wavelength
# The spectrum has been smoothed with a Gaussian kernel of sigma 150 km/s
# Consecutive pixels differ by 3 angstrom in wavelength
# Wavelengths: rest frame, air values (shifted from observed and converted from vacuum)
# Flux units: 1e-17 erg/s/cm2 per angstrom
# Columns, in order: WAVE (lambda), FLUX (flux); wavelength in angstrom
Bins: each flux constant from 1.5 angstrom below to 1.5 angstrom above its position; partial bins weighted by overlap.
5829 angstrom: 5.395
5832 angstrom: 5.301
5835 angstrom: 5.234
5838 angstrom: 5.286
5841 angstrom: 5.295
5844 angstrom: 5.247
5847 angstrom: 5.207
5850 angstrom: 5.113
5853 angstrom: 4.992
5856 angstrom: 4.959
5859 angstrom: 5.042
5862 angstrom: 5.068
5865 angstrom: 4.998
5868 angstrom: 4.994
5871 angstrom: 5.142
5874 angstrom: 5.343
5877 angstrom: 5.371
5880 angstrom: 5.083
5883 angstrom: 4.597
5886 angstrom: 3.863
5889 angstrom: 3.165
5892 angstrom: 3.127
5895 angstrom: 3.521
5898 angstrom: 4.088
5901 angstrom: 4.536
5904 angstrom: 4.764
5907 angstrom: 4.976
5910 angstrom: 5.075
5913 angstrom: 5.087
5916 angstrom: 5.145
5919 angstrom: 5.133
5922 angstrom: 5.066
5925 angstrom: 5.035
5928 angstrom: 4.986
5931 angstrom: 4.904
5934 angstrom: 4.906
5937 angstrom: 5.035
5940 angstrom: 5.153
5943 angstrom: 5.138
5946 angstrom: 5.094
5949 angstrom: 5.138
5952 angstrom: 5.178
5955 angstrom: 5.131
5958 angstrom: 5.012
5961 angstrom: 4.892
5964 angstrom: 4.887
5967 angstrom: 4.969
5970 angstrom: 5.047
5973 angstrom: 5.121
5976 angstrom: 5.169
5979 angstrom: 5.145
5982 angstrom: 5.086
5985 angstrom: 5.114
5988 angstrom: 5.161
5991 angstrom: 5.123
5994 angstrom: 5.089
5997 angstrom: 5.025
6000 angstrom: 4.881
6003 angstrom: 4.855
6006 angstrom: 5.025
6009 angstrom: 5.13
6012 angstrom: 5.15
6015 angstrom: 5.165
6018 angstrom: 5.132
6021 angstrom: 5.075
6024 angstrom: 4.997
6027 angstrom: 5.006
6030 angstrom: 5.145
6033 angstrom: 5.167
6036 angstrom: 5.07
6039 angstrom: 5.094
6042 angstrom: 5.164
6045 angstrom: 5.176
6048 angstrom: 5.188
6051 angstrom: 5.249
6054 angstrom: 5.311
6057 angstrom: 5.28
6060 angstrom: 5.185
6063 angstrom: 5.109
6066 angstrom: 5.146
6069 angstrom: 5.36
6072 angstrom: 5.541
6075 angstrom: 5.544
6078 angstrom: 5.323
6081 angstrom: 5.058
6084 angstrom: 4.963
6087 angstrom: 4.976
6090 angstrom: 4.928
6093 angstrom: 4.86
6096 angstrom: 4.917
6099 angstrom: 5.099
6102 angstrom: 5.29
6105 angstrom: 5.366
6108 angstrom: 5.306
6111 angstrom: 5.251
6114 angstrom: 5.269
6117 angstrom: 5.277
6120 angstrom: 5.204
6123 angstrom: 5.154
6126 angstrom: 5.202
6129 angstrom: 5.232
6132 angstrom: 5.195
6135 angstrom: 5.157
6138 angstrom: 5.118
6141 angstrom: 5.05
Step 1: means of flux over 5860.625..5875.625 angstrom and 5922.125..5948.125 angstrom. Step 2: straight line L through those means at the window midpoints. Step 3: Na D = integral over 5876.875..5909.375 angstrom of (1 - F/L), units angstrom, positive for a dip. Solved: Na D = 5.3 angstrom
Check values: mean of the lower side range 5.11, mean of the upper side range 5.04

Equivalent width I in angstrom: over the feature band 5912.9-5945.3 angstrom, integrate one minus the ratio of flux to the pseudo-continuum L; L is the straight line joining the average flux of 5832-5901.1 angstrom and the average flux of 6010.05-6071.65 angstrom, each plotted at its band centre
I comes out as -0.9 angstrom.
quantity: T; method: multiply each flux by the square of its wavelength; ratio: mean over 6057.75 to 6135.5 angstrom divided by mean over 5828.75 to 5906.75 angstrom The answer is 1.2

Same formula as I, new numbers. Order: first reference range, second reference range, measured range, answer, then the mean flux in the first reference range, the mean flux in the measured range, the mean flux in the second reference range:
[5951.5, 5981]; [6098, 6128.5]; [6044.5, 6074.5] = -0.5 angstrom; 5.05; 5.27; 5.24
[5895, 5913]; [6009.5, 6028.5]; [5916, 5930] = -1.1 angstrom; 4.62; 5.06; 5.09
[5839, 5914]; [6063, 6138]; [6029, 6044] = -0.2 angstrom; 4.75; 5.13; 5.19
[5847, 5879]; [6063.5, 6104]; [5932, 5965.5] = 0.5 angstrom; 5.11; 5.05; 5.16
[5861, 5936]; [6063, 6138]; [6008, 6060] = -1.2 angstrom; 4.72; 5.15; 5.19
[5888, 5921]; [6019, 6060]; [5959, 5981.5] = -1.1 angstrom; 4.45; 5.03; 5.15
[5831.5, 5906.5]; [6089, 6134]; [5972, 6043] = -1.2 angstrom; 4.77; 5.09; 5.17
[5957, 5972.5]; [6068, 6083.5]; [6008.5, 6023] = 0.0 angstrom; 4.97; 5.13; 5.34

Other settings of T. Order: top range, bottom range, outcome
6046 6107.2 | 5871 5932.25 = 1.18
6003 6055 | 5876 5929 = 1.17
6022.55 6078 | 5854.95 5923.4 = 1.17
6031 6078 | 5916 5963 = 1.08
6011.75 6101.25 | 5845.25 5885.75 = 1.09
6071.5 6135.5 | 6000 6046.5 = 1.05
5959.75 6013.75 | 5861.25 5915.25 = 1.13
